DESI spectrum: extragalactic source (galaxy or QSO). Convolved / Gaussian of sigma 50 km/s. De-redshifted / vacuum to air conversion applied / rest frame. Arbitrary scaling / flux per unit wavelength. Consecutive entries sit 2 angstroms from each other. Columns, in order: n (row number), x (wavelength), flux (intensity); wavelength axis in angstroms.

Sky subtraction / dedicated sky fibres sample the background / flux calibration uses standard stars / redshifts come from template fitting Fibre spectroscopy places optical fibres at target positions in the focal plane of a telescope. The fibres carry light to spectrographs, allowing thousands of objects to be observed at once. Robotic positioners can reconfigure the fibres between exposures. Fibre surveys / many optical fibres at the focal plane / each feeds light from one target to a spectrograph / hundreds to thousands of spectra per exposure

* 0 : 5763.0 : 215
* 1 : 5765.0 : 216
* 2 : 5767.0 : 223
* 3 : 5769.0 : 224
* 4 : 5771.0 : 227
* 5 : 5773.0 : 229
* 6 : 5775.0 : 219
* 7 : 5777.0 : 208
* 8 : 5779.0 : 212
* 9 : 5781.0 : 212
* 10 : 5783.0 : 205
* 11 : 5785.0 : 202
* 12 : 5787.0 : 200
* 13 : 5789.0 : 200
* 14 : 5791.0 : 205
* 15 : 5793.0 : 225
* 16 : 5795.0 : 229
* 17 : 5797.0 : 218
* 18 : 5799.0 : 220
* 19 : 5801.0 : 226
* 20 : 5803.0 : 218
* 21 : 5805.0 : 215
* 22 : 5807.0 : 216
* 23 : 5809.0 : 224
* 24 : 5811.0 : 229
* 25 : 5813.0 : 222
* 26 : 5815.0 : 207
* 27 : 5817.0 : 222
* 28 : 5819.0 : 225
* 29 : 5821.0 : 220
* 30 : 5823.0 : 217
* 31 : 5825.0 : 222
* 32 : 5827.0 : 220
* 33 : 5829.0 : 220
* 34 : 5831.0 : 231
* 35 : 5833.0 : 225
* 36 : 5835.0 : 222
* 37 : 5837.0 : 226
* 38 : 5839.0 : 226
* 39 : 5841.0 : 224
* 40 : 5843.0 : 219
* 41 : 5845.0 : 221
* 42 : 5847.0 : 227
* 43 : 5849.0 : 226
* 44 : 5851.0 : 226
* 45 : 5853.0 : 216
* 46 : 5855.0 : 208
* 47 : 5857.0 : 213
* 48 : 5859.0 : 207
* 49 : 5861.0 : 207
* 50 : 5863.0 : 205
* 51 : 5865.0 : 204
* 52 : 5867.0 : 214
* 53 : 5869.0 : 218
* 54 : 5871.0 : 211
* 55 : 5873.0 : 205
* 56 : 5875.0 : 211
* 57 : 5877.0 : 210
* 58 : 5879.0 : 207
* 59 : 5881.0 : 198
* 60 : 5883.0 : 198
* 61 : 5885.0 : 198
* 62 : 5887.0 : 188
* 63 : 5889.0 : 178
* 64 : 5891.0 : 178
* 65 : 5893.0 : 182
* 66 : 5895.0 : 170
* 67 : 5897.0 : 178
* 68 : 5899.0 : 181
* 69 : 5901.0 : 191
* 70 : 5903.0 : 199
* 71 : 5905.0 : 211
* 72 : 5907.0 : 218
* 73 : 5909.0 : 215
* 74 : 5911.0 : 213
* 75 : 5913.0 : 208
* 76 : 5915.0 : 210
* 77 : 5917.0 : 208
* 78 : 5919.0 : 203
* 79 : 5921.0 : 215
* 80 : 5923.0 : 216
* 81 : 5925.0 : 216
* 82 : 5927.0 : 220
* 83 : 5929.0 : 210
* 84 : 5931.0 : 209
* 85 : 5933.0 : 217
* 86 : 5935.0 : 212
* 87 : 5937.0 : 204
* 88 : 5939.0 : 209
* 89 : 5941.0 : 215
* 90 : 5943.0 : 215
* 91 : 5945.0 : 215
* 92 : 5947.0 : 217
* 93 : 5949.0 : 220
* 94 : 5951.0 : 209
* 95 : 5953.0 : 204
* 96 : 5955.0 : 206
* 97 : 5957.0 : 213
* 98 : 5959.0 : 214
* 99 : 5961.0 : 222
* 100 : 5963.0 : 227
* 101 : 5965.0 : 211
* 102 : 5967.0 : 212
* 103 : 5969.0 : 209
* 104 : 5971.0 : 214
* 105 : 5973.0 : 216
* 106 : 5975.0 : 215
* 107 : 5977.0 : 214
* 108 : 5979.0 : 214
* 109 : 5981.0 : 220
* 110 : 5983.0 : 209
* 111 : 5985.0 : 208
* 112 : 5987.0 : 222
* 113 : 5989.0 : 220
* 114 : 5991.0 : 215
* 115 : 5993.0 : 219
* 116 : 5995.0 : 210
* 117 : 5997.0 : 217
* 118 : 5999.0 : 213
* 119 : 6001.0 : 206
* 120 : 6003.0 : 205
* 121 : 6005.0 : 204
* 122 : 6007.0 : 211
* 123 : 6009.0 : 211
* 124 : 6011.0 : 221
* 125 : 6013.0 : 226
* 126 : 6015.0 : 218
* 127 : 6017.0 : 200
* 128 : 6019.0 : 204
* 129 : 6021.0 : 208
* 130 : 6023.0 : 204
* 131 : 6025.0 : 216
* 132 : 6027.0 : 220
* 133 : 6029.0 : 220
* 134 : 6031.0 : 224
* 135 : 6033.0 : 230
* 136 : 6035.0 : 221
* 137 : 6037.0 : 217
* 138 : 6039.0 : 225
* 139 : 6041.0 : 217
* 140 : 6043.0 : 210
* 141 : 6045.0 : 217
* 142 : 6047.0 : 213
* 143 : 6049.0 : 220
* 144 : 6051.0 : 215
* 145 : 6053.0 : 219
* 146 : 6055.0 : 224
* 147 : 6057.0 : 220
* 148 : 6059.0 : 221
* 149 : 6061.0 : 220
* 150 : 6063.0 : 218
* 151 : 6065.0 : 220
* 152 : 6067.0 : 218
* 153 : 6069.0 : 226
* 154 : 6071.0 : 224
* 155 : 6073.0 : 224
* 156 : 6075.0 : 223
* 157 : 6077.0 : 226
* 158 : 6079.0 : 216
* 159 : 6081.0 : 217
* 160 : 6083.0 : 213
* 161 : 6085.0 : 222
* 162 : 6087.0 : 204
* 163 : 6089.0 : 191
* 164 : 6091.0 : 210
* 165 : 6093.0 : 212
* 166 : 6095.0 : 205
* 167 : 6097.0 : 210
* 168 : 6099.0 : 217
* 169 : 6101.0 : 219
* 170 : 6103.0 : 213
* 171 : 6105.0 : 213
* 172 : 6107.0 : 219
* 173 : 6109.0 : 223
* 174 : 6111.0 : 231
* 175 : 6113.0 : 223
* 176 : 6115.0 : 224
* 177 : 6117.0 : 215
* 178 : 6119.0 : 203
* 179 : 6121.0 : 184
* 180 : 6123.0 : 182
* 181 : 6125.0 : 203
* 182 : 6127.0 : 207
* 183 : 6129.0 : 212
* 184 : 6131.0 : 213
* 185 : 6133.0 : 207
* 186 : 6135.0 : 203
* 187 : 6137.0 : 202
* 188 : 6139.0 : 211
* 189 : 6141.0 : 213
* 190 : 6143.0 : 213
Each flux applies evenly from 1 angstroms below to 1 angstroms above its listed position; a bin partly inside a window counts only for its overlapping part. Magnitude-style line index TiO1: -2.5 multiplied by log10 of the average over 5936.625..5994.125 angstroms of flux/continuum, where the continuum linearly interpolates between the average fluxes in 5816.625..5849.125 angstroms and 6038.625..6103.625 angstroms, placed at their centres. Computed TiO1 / 0.03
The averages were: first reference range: 223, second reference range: 217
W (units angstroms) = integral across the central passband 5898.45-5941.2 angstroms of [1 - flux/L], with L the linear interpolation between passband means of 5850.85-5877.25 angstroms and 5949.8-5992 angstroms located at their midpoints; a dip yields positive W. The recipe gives 0.63 angstroms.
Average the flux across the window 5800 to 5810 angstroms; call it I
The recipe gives 220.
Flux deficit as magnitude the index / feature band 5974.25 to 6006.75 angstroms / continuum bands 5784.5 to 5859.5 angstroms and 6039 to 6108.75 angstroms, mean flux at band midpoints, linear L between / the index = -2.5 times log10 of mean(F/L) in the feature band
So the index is 0.02 mag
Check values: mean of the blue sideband 219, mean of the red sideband 217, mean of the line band 213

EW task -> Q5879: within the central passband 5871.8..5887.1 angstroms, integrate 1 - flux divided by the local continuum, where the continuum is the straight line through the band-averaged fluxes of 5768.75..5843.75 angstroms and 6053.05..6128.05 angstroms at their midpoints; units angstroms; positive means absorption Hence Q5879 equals 1.04 angstroms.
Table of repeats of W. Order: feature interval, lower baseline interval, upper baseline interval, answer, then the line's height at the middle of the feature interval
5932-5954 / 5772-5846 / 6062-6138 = 0.4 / 216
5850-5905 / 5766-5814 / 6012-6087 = 4.3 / 217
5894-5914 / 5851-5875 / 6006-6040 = 1.3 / 212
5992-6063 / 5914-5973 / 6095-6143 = -1.3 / 212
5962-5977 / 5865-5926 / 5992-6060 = -0.4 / 209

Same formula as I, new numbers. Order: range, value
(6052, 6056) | 222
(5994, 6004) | 210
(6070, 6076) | 224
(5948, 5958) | 210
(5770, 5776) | 225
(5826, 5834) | 224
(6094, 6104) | 213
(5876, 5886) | 202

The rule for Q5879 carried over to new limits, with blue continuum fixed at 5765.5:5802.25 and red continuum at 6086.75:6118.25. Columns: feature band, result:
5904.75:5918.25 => 0.2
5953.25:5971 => 0.1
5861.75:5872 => 0.2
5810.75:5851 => -1.3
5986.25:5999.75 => -0.1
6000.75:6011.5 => 0.3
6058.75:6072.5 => -0.4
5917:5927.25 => 0.1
